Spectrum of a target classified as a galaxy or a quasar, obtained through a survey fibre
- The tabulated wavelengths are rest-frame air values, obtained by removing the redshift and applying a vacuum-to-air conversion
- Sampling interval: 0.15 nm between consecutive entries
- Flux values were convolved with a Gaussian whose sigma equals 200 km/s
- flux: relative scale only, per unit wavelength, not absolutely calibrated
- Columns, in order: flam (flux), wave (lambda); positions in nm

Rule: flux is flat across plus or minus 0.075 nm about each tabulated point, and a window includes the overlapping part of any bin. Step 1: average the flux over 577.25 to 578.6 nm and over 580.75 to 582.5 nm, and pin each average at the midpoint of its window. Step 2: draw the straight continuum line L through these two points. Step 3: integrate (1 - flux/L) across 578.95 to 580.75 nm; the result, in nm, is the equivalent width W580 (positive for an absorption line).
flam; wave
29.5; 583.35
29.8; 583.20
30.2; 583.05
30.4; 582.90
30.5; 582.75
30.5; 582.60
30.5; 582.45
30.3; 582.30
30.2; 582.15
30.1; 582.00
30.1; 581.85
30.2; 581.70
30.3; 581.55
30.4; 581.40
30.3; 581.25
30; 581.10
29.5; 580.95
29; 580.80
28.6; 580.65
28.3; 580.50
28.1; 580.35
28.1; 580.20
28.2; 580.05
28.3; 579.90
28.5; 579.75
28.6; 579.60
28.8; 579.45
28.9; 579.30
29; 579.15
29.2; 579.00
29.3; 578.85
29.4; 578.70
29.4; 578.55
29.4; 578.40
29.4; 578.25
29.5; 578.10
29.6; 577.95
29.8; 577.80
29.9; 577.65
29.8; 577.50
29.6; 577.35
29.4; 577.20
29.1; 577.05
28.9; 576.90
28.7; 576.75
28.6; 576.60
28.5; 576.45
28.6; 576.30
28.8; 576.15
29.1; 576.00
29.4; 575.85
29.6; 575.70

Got 0.08 nm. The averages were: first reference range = 29.6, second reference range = 30.1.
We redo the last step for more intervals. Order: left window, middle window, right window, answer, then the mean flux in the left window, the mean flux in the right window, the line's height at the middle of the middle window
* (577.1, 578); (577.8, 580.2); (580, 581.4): 0.03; 29.7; 29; 29.4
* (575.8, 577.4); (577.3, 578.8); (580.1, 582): -0.02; 29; 29.4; 29.1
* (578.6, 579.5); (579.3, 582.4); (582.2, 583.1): 0.05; 29.1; 30.4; 29.8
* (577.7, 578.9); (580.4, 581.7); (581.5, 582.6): 0.02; 29.5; 30.3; 30.1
